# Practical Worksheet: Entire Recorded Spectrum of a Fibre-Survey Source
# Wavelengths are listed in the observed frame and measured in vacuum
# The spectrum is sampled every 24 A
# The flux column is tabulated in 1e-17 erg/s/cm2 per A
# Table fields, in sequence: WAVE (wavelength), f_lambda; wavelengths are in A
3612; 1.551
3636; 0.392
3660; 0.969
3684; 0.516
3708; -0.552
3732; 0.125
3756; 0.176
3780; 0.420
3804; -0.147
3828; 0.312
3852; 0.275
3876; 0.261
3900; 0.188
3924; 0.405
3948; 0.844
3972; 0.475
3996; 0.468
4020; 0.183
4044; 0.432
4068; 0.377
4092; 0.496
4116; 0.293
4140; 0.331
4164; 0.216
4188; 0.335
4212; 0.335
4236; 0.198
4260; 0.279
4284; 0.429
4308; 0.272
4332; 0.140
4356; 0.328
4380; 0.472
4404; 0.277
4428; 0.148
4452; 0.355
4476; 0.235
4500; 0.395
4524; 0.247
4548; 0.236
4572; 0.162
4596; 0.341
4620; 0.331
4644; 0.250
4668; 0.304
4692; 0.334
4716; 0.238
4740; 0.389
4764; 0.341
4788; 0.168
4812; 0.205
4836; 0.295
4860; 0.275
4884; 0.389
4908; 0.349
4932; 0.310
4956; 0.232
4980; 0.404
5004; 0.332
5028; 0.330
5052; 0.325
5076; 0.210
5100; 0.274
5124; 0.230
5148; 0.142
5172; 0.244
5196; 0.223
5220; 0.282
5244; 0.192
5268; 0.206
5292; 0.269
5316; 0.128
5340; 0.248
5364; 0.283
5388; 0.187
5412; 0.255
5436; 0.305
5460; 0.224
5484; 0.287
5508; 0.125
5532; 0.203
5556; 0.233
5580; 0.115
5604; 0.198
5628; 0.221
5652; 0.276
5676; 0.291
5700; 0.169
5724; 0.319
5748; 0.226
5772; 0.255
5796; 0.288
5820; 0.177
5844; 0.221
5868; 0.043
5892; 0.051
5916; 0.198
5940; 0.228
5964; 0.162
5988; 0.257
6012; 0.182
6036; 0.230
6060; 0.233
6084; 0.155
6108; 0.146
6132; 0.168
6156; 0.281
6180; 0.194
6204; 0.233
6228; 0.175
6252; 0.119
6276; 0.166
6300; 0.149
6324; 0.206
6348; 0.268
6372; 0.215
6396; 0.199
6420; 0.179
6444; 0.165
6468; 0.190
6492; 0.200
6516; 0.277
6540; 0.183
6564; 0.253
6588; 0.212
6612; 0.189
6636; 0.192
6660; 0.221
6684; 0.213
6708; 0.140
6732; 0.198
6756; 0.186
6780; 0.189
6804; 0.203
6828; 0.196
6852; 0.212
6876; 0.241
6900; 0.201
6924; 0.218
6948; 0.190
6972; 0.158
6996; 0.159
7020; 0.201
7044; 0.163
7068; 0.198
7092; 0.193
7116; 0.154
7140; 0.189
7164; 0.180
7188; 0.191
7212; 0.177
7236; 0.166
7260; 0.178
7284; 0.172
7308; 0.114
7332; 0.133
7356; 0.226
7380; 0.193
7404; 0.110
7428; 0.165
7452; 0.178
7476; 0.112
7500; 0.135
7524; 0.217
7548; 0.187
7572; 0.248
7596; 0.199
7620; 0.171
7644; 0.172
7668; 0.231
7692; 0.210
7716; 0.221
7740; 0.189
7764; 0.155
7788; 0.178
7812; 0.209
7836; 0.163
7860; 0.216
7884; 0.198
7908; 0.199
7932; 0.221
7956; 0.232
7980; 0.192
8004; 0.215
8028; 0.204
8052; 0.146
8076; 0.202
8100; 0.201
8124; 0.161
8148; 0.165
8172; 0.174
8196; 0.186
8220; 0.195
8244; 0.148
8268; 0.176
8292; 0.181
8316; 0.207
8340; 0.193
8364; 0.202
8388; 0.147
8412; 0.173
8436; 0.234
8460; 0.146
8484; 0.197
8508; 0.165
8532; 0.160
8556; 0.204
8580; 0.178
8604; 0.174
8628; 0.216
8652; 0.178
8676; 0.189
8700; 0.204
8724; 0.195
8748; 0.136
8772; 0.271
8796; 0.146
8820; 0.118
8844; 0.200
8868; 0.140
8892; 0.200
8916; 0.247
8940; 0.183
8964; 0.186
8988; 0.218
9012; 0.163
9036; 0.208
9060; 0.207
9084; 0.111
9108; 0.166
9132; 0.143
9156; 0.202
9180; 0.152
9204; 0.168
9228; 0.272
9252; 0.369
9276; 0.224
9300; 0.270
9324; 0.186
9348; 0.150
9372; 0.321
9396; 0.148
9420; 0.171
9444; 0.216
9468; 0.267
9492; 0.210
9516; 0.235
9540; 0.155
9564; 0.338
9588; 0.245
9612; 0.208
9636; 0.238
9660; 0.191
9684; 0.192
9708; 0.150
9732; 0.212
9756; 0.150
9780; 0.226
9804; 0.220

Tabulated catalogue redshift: 1.478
